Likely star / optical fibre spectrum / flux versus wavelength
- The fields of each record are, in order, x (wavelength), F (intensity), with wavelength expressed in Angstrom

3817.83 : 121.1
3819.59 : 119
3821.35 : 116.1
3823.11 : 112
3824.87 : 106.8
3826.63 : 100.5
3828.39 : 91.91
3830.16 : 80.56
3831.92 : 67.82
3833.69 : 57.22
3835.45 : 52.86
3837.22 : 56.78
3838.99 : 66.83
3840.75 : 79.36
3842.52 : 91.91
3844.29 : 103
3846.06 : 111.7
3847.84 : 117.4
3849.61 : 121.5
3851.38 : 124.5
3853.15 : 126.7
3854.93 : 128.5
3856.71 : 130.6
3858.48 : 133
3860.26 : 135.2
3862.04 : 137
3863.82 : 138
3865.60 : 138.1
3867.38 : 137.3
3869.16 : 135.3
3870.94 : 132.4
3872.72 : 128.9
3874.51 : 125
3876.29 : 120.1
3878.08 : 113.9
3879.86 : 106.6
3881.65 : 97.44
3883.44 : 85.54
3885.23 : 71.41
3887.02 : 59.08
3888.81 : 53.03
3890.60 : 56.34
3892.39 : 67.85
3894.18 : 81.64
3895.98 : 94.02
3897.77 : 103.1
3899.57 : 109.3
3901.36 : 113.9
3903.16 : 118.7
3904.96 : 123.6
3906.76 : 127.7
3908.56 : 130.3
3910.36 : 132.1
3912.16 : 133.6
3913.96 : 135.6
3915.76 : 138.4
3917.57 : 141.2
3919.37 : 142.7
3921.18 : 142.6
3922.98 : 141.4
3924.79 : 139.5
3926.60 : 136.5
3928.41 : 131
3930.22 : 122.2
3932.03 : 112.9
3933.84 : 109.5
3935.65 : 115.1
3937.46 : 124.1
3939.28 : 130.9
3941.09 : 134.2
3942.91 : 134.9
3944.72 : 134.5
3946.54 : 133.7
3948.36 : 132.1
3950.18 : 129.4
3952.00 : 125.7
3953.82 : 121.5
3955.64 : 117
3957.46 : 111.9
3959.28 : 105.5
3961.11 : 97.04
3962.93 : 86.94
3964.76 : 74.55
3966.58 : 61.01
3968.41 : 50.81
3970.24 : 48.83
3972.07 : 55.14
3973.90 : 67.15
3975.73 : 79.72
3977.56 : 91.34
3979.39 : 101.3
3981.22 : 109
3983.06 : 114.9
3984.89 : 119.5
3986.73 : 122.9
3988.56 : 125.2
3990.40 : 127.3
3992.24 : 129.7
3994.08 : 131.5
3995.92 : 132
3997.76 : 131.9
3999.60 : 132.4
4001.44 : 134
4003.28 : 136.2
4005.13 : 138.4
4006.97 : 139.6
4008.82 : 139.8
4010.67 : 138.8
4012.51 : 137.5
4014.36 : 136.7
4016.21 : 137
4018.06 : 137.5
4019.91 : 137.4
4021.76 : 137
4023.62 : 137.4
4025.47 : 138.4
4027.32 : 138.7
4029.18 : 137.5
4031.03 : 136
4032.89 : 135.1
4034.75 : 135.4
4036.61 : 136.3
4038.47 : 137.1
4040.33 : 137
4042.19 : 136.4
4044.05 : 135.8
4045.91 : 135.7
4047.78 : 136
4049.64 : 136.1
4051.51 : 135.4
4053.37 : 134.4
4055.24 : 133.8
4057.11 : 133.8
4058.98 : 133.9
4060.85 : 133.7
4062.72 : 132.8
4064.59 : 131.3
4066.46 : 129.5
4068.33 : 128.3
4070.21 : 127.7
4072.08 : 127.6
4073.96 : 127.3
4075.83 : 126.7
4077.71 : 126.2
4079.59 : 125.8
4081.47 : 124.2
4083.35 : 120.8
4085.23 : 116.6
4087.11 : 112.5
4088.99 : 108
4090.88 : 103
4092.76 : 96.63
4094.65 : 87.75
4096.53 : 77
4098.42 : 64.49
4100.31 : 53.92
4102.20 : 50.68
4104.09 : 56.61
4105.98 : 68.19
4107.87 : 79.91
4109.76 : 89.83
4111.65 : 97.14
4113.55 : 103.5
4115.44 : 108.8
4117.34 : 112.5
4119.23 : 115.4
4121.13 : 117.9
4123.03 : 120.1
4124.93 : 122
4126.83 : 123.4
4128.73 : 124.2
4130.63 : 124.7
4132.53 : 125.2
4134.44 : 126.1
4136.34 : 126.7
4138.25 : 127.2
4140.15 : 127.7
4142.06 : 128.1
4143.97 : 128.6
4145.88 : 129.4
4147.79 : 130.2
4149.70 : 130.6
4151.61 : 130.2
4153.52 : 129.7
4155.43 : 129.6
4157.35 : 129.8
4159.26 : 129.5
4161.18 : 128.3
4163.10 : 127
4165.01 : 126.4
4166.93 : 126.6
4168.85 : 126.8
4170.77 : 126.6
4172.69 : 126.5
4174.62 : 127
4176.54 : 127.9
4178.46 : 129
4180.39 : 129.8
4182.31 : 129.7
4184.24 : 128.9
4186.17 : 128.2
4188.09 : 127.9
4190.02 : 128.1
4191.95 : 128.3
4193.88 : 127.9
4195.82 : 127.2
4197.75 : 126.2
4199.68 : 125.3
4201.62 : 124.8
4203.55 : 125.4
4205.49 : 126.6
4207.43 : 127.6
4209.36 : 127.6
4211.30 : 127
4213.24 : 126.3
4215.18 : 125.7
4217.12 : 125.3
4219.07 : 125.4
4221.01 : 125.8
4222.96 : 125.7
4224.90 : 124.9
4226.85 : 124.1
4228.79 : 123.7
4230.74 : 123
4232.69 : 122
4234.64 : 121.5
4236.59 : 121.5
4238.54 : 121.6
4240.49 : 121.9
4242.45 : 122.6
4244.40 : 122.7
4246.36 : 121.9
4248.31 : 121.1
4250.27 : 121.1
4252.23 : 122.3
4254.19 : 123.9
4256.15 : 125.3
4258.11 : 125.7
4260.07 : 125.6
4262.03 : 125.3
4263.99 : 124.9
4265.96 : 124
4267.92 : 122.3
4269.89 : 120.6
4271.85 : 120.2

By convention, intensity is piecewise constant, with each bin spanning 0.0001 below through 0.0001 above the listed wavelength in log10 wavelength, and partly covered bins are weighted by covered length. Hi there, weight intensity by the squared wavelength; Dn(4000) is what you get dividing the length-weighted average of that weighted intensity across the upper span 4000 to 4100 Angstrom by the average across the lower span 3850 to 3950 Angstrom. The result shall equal 1.15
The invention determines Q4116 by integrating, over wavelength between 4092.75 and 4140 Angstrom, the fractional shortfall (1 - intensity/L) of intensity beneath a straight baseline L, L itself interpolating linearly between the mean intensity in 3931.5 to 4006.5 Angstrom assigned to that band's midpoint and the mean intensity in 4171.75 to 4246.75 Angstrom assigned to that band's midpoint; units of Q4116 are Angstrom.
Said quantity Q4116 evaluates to 7.79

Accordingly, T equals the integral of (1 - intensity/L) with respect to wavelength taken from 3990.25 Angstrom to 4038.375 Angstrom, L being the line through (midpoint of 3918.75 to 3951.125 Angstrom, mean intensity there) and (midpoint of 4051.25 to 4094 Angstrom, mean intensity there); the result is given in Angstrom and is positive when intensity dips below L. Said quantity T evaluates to -3.4 Angstrom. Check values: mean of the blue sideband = 130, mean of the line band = 136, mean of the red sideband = 124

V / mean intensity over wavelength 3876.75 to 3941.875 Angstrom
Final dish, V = 113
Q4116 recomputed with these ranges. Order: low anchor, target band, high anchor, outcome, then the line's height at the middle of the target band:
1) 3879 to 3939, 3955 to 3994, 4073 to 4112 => 3.9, 106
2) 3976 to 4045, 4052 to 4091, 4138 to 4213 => 1.1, 130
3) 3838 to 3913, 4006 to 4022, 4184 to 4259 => -3.0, 116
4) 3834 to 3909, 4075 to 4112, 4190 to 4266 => 7.4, 118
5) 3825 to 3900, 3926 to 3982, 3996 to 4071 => 6.3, 120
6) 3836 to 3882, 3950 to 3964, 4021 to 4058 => 1.8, 127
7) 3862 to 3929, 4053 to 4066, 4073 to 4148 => -2.7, 110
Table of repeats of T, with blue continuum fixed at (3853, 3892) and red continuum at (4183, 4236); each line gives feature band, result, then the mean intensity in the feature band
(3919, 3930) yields -2.25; 138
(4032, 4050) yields -2.57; 136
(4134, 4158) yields -1.06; 129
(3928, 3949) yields -2.04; 126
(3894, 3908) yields 0.31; 111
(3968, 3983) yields 4.89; 78.5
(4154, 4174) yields -0.59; 128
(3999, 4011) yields -1.98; 137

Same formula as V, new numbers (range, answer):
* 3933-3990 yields 105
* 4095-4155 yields 108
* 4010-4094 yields 130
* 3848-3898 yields 110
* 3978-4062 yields 133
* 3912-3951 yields 132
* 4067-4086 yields 125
